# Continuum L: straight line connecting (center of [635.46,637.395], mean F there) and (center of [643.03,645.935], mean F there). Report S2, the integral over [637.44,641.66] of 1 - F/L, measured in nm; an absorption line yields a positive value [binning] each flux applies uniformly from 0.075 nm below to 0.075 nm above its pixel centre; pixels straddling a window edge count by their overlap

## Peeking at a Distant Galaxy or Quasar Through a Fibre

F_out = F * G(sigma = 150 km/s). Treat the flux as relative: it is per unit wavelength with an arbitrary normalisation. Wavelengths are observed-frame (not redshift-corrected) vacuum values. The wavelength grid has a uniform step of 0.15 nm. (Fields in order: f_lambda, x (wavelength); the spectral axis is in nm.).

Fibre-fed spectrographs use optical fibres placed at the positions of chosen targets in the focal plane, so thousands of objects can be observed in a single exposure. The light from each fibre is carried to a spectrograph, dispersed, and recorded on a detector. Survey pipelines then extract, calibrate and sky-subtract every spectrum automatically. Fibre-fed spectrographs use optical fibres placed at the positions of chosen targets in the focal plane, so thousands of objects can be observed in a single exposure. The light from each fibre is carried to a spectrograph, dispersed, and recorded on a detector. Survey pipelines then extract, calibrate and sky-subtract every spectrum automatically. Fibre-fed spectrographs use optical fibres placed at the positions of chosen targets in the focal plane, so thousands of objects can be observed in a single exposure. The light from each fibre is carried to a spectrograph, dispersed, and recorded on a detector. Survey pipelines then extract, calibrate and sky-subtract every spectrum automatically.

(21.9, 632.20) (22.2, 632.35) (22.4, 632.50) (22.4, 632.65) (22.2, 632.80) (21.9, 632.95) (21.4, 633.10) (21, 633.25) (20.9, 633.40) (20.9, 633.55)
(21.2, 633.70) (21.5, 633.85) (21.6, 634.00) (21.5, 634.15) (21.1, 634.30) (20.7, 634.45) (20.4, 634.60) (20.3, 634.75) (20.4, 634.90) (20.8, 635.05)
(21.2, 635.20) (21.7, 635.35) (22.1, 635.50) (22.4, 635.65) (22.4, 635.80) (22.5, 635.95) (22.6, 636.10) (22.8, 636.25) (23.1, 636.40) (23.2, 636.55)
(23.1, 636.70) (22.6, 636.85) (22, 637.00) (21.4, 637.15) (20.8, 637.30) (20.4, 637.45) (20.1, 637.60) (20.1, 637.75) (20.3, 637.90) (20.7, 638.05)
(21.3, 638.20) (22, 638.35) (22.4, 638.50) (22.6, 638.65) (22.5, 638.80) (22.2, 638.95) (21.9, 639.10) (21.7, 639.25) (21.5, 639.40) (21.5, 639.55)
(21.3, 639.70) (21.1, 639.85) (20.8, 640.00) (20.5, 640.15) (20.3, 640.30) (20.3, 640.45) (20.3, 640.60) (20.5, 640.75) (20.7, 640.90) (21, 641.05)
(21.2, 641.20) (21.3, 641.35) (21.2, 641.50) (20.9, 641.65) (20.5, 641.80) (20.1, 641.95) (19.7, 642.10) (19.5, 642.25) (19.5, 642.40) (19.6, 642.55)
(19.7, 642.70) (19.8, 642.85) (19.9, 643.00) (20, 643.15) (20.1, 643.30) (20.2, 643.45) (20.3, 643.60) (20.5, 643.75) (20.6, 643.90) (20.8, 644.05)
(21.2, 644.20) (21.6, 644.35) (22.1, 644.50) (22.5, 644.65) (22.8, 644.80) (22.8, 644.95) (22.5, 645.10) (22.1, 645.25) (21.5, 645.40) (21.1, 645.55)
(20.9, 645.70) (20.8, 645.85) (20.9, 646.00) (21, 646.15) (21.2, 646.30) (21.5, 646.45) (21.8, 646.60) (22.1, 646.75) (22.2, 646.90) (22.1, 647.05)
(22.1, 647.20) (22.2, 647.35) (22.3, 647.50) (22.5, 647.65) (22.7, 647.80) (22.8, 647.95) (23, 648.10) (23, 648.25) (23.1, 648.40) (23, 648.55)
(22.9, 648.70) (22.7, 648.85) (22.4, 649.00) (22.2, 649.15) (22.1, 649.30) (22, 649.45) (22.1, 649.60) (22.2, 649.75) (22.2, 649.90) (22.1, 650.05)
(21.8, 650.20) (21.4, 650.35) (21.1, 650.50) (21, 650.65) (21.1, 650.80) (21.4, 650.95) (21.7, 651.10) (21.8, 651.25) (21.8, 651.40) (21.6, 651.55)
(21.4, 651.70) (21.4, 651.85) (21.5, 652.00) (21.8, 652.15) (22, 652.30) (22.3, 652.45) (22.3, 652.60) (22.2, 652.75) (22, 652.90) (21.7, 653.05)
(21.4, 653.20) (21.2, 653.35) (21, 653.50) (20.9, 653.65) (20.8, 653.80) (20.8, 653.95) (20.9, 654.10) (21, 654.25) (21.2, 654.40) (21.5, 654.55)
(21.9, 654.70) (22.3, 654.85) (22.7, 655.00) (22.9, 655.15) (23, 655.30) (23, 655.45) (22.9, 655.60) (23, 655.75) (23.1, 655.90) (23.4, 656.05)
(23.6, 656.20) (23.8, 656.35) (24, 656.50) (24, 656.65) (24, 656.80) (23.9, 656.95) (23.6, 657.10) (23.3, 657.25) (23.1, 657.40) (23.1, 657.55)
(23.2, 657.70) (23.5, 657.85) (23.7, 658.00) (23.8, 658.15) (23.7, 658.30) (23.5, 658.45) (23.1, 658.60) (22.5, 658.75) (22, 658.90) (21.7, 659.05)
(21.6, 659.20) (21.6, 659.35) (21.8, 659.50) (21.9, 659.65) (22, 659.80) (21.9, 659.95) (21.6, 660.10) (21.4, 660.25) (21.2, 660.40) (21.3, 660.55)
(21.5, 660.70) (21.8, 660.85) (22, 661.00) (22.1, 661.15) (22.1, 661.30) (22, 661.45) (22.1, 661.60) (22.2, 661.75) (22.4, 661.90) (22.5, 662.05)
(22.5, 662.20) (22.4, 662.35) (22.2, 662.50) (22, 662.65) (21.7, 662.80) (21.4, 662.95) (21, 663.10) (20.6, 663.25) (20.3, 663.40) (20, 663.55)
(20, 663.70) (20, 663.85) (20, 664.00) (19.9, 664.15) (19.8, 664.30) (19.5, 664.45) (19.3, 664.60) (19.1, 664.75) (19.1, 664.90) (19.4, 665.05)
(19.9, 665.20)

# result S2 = 0.15 nm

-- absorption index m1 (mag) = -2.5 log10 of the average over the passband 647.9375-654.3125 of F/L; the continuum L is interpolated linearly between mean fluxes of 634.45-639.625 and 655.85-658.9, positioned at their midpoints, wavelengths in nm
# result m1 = 0.05 mag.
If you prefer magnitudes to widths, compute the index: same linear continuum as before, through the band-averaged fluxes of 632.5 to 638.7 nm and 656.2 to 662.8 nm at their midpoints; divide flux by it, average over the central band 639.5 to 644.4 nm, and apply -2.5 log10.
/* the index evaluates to 0.07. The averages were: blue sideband 21.6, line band 20.5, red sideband 22.6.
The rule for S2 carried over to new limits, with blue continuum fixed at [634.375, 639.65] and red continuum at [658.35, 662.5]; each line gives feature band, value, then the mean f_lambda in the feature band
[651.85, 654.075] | 0.04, 21.5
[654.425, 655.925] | -0.04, 22.6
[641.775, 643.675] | 0.16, 19.9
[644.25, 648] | -0.02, 21.9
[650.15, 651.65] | 0.03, 21.5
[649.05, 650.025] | -0.01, 22.1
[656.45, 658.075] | -0.12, 23.6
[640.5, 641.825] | 0.05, 20.8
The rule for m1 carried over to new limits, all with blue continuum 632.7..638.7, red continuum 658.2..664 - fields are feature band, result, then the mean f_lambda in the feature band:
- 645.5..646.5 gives 0.03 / 21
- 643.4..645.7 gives 0.01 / 21.5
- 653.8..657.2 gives -0.05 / 22.7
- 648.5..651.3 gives -0.01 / 21.9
